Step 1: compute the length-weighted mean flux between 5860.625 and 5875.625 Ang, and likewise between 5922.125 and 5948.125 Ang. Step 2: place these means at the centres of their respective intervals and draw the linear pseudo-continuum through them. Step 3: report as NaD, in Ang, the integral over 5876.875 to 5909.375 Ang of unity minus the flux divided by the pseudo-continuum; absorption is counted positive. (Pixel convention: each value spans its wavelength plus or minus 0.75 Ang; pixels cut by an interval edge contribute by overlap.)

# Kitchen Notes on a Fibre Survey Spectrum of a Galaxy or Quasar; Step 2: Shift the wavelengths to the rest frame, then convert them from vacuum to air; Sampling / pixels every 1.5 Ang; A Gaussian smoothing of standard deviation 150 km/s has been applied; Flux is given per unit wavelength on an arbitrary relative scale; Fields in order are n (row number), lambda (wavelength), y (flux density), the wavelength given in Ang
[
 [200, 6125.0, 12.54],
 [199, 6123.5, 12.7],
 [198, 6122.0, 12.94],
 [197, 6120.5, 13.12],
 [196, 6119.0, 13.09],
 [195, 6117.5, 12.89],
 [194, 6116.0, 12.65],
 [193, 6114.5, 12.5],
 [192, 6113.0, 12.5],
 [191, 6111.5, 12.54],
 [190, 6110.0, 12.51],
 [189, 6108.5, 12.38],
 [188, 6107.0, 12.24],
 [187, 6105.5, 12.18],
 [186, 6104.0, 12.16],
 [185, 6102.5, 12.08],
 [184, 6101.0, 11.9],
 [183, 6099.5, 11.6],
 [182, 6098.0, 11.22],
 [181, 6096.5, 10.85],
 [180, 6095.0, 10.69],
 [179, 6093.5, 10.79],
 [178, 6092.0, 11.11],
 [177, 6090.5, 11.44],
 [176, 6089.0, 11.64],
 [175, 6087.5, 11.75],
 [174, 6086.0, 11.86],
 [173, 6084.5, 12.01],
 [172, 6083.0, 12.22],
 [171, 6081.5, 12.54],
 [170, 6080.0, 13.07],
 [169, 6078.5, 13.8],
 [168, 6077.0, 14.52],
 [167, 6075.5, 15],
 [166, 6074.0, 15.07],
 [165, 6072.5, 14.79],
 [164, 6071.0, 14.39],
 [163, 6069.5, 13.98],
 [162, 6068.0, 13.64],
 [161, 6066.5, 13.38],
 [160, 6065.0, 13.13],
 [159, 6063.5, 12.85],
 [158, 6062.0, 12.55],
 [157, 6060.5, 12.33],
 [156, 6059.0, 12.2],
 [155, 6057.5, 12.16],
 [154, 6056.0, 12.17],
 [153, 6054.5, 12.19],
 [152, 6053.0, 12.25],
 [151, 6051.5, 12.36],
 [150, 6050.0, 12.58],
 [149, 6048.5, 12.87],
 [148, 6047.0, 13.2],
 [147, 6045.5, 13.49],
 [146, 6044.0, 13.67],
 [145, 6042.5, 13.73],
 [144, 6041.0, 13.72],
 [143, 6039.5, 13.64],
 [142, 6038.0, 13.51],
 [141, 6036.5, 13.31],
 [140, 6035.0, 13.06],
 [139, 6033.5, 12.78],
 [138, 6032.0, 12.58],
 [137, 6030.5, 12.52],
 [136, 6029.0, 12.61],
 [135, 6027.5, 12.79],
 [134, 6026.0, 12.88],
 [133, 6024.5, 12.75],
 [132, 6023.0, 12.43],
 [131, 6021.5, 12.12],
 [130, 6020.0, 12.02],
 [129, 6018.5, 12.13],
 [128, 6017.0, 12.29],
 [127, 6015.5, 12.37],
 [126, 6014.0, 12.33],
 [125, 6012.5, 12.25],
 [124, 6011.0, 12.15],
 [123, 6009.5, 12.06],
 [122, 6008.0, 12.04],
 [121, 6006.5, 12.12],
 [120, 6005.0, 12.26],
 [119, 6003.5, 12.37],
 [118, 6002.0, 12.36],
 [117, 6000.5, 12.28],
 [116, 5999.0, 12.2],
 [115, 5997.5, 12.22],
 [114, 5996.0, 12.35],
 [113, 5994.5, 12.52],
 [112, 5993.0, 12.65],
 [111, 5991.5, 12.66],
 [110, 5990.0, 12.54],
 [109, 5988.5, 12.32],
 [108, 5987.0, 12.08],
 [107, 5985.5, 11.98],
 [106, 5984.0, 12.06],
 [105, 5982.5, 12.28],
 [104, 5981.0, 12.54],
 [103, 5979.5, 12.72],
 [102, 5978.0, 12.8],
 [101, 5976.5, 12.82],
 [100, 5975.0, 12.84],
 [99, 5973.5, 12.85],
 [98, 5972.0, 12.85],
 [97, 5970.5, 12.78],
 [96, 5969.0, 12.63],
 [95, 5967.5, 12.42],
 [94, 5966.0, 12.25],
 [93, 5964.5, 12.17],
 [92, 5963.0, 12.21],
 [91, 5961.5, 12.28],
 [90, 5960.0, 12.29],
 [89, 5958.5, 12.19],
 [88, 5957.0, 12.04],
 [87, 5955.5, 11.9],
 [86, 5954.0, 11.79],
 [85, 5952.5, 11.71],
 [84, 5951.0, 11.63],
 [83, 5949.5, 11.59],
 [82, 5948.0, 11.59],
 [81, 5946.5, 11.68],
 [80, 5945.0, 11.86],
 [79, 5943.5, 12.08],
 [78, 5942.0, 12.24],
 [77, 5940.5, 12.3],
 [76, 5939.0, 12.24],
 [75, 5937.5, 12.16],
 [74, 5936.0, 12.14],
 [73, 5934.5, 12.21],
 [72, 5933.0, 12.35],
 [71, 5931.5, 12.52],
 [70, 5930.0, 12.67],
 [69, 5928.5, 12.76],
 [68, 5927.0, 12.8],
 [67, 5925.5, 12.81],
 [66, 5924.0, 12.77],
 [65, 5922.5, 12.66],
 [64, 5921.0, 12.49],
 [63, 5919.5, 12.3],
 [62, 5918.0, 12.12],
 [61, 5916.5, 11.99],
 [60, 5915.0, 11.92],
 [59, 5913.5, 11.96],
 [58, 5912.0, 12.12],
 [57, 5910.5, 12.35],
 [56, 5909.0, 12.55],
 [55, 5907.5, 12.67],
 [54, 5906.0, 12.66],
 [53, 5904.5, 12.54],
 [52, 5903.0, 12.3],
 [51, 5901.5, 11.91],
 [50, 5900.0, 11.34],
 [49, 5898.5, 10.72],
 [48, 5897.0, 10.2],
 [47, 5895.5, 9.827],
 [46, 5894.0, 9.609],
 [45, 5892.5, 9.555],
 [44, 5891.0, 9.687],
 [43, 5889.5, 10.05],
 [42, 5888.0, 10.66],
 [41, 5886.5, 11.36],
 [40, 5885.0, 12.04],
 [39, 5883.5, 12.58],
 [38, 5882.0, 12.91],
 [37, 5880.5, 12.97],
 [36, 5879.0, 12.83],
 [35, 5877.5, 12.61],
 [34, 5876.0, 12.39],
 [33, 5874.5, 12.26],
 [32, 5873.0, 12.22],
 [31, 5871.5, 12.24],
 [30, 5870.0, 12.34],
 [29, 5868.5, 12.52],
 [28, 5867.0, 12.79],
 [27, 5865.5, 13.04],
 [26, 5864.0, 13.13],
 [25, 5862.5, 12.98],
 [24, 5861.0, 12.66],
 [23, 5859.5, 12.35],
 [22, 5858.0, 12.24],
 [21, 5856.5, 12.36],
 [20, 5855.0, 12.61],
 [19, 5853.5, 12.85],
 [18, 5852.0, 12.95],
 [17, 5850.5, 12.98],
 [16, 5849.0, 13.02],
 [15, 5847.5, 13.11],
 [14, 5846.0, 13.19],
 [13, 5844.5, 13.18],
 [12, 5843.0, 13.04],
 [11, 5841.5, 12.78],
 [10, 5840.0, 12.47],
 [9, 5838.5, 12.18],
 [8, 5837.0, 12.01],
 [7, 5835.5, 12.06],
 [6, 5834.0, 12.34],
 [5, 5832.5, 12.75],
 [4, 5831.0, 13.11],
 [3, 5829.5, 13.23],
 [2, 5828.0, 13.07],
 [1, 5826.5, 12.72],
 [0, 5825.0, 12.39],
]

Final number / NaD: 2.6 Ang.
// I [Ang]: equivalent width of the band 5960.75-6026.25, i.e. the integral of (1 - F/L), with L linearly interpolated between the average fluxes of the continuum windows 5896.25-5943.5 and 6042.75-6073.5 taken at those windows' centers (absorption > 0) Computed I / 1.4 Ang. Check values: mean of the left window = 12.2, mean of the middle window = 12.4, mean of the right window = 13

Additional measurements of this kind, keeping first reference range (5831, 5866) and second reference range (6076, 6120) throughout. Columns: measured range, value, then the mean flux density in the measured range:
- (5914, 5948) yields 0.64 Ang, 12.3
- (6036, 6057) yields -1.27 Ang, 13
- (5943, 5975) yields 0.84 Ang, 12.1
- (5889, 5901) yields 2.33 Ang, 10.2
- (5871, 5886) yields 0.19 Ang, 12.5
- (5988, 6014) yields 0.16 Ang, 12.3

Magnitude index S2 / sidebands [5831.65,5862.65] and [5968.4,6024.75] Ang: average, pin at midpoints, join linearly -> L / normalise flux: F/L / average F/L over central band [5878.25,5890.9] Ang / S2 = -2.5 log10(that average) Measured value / 0.07 mag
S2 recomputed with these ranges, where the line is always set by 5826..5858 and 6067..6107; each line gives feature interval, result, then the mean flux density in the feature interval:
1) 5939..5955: 0.07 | 11.9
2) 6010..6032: 0.02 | 12.4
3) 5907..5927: 0.03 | 12.4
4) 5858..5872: 0.01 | 12.7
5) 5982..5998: 0.03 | 12.3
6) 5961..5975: 0.01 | 12.5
